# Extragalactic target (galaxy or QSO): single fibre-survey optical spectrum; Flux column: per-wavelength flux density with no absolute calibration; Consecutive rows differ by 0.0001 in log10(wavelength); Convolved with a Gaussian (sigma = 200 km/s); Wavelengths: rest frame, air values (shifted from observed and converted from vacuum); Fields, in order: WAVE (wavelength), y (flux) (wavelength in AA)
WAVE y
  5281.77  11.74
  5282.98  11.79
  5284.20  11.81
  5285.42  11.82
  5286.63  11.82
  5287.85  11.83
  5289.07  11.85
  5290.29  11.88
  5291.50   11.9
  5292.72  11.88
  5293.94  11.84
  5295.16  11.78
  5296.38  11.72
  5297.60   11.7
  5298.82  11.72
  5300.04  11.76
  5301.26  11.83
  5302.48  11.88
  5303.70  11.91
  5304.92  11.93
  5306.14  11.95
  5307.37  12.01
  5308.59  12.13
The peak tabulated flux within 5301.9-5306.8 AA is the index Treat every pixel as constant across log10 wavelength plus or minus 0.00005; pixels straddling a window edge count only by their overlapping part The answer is 11.95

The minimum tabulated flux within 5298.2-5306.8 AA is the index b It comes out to 11.72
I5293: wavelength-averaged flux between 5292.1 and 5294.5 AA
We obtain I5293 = 11.8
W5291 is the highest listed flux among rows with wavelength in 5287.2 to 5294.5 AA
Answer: 11.9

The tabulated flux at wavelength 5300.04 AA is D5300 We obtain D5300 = 11.76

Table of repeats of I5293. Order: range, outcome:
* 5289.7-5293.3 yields 11.9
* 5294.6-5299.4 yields 11.7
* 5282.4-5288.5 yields 11.8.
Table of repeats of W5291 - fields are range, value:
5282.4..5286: 11.82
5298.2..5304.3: 11.91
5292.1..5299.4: 11.88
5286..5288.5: 11.83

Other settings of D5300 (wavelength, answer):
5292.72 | 11.88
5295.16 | 11.78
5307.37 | 12.01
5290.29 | 11.88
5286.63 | 11.82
